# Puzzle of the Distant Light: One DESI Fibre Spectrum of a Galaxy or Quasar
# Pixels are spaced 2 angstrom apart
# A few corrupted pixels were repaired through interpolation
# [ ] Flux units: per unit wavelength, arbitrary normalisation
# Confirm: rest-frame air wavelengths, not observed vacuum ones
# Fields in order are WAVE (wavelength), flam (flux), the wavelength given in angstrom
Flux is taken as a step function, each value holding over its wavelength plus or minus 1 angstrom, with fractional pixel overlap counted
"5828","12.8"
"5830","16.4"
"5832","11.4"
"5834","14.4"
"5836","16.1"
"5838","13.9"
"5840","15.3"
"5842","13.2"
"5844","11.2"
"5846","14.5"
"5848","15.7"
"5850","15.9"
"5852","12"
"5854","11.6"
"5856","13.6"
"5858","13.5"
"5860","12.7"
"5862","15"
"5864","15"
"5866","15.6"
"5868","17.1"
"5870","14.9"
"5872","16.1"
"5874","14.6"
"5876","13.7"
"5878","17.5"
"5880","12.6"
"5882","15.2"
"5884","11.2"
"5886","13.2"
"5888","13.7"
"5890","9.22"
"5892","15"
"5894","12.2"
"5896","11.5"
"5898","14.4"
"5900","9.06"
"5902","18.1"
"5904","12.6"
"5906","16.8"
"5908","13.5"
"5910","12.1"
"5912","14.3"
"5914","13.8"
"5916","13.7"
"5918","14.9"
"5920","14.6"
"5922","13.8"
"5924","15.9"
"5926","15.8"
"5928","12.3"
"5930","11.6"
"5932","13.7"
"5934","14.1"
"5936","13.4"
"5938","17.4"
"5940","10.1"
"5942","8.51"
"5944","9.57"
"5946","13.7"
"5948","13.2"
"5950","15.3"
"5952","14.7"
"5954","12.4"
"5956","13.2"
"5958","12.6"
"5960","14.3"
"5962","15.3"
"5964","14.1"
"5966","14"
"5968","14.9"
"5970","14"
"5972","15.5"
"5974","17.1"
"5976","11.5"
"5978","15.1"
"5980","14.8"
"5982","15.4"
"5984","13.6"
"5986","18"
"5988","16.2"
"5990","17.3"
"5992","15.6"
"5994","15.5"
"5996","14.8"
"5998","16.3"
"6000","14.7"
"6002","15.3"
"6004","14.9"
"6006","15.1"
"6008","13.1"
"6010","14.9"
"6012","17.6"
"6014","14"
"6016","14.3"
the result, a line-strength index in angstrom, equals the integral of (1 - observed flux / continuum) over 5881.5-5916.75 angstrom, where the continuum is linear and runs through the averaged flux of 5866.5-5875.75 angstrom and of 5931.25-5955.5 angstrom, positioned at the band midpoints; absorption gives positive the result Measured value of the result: 3.0 angstrom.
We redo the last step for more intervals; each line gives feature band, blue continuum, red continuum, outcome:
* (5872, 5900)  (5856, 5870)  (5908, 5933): 2.1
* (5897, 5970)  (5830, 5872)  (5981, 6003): 6.9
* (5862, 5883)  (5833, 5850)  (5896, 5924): -1.5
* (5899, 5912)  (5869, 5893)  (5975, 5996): 0.4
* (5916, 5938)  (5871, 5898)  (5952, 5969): -0.6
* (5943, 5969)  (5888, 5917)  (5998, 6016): 1.0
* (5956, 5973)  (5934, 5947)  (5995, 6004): -1.0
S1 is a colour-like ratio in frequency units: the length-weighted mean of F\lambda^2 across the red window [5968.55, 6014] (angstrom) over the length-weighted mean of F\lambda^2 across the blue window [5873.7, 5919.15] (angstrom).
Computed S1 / 1.16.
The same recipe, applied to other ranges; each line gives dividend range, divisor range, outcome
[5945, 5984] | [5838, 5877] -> 1.04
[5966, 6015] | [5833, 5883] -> 1.10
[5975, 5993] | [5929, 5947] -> 1.25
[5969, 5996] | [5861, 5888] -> 1.08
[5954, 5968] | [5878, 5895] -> 1.09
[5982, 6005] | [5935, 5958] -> 1.24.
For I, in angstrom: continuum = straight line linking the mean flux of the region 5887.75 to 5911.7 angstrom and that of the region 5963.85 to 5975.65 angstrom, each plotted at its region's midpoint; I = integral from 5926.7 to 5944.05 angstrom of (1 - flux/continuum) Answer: 1.86 angstrom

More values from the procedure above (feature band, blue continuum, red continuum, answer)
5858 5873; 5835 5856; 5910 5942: -1.3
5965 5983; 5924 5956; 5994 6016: -0.7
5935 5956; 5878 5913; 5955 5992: 2.1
